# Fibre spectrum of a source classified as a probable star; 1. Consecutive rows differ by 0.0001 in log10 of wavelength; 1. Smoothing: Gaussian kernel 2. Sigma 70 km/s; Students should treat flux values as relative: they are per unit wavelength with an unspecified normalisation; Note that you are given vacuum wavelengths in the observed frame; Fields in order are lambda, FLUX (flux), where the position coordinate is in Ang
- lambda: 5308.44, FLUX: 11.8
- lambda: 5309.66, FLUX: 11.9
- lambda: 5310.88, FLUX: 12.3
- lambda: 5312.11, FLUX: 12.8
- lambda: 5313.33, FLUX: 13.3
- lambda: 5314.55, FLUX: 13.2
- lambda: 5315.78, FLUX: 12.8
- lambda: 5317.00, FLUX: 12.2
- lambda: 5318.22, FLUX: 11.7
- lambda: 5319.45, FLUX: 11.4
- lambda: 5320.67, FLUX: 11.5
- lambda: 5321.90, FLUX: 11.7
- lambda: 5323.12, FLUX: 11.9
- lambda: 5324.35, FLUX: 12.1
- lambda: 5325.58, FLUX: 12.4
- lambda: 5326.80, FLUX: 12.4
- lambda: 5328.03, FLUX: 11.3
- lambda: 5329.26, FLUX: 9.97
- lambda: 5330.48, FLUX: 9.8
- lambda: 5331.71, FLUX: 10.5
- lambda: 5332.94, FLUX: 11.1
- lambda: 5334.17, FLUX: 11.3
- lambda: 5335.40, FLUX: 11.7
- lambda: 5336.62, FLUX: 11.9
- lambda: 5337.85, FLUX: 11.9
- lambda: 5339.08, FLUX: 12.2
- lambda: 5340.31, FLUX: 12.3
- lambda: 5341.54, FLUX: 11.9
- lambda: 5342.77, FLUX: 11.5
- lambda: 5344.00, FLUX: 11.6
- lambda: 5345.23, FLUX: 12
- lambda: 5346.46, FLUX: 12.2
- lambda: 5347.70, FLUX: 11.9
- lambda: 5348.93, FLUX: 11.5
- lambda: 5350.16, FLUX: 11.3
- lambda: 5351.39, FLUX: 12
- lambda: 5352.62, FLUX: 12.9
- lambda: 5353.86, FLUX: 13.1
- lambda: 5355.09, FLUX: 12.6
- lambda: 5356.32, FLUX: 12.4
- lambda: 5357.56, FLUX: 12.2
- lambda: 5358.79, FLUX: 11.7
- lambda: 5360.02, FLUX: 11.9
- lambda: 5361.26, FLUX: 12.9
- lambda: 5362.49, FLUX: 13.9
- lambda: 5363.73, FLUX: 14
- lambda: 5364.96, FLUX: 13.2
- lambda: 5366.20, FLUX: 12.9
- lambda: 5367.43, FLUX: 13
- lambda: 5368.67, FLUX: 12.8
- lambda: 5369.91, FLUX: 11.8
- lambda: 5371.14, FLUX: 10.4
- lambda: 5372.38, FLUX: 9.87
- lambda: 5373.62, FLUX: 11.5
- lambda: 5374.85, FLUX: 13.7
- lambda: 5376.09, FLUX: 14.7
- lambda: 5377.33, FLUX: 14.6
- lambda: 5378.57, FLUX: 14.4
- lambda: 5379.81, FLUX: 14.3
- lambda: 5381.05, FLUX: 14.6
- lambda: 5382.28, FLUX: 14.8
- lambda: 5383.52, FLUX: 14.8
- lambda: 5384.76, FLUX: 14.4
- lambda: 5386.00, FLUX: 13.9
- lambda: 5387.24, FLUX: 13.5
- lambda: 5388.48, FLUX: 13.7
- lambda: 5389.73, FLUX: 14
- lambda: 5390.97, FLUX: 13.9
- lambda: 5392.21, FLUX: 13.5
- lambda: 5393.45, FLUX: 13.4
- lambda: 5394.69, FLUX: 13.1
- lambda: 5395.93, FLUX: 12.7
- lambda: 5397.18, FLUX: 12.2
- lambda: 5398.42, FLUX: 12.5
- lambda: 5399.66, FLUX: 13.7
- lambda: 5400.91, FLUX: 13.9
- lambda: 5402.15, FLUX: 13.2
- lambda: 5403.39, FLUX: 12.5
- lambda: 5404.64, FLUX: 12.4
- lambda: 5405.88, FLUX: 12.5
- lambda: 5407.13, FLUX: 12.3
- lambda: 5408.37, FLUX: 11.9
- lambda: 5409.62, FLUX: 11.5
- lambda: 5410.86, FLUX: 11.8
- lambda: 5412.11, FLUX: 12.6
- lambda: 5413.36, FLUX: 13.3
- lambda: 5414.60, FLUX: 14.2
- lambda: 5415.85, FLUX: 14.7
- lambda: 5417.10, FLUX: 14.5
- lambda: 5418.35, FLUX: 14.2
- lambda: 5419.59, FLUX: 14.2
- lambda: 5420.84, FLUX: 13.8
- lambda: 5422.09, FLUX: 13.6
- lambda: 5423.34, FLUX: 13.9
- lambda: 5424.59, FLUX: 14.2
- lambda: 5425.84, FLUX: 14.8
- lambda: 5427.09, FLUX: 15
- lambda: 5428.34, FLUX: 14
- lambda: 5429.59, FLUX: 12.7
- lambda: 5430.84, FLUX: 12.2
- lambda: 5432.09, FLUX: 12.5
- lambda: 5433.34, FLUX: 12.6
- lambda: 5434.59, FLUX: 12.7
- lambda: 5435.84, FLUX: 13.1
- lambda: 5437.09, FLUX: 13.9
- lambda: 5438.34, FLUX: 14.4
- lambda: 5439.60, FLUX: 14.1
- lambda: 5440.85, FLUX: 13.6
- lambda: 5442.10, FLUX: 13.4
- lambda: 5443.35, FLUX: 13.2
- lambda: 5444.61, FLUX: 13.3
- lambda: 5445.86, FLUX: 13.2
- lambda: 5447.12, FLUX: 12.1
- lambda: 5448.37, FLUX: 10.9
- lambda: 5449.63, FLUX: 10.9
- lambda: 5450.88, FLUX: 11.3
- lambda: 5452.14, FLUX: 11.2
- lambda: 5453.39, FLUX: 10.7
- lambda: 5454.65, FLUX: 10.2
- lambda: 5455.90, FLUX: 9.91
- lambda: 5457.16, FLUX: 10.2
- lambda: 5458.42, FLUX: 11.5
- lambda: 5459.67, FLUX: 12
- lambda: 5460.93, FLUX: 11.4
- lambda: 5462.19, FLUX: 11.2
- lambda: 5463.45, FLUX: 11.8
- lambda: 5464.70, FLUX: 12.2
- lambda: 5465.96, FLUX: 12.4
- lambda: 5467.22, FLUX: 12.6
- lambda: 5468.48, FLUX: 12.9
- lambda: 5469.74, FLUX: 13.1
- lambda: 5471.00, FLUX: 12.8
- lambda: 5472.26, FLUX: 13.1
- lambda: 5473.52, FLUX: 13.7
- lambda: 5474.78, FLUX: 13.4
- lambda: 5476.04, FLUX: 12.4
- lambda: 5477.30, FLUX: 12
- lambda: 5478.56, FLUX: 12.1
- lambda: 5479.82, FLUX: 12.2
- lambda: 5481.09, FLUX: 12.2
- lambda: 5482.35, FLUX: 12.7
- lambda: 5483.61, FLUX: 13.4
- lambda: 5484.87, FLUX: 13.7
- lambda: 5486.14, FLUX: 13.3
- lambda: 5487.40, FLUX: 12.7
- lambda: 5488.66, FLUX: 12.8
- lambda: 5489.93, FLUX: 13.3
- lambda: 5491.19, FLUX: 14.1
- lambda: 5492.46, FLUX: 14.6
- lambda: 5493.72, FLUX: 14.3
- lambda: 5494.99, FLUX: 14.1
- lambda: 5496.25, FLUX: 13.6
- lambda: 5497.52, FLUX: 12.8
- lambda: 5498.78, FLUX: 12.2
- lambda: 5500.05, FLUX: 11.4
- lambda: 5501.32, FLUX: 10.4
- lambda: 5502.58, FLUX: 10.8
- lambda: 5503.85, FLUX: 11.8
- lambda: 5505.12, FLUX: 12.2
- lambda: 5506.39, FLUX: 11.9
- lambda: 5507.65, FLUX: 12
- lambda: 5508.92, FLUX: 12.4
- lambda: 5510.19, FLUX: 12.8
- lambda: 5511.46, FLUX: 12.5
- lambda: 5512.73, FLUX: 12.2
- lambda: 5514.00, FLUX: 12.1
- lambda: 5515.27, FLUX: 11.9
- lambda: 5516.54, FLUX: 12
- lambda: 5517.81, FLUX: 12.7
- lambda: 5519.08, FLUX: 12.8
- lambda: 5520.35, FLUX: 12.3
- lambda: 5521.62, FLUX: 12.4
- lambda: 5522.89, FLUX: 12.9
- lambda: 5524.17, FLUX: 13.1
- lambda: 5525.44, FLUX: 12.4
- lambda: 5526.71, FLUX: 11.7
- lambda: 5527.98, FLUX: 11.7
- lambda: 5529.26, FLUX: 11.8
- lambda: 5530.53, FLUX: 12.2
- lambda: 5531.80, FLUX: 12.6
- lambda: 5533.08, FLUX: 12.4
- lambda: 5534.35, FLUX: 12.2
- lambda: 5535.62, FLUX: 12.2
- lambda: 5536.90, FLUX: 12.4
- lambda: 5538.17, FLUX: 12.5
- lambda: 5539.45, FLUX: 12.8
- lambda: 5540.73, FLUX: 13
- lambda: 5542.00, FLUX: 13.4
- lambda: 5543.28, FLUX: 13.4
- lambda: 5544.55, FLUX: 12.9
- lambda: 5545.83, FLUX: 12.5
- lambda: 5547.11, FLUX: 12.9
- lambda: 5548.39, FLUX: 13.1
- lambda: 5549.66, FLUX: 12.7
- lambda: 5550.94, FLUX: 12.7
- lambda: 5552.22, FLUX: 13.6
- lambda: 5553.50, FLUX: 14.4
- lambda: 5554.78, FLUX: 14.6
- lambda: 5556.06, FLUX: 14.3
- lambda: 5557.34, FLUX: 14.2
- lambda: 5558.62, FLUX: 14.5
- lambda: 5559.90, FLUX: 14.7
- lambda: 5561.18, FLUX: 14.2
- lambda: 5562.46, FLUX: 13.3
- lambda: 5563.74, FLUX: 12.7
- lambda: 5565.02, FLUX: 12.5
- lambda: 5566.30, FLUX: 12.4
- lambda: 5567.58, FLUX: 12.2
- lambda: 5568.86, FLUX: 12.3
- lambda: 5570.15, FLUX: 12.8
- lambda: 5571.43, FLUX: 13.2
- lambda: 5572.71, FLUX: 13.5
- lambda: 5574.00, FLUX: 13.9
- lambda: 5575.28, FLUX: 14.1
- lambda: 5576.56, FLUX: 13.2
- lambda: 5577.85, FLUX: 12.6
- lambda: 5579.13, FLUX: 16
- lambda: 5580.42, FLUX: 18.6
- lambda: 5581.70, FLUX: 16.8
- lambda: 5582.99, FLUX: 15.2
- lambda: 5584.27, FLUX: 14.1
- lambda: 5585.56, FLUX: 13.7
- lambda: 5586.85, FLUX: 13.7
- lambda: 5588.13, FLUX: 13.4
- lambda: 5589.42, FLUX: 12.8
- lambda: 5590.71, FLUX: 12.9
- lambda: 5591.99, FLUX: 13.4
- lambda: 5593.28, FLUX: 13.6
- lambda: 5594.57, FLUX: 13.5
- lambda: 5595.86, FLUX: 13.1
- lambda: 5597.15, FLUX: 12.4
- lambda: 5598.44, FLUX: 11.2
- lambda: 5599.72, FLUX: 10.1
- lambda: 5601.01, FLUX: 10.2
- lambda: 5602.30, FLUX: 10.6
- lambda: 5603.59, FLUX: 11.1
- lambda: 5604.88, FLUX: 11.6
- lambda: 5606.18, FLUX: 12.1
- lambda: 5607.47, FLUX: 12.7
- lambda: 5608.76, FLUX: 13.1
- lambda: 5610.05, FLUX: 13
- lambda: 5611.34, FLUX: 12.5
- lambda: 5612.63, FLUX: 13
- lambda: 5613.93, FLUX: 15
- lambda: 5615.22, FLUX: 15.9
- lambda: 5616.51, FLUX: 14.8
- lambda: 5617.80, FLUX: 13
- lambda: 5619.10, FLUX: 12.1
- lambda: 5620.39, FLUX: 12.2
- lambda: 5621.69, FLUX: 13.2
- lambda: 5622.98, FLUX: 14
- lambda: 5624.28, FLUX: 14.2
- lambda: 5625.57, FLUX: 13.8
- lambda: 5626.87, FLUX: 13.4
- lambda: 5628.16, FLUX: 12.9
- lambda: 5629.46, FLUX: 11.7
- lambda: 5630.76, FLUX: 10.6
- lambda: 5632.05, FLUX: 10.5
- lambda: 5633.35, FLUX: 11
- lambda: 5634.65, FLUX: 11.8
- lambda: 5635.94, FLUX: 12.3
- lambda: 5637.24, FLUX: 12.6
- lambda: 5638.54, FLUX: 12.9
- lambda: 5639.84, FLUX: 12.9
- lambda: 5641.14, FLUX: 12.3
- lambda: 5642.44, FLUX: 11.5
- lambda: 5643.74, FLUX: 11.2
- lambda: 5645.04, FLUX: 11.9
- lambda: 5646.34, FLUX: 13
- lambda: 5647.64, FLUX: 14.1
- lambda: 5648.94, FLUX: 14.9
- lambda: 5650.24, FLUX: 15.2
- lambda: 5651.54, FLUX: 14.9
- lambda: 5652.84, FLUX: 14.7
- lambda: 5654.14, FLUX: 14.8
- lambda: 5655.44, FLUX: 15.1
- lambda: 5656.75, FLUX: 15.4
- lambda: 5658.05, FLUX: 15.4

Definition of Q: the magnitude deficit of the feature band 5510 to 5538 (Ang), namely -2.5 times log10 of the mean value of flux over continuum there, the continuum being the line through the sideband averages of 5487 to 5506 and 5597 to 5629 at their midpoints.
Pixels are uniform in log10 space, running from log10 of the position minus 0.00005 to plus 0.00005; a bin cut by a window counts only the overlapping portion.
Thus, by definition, 0.03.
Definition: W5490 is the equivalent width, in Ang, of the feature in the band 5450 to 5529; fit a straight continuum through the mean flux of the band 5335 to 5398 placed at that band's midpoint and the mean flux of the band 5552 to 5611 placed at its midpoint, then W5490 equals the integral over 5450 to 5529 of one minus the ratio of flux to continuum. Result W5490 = 4.6 Ang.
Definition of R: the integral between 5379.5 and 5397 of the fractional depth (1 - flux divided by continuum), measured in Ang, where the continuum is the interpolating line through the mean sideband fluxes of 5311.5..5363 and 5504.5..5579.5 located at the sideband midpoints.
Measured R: -2.4 Ang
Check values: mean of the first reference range 12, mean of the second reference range 12.9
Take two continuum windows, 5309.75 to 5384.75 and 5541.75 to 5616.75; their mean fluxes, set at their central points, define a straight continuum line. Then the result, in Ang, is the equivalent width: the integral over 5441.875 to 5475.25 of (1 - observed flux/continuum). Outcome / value 2.1 Ang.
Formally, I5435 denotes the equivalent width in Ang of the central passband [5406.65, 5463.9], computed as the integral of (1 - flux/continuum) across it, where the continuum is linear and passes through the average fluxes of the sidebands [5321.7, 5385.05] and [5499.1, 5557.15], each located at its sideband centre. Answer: -1.2 Ang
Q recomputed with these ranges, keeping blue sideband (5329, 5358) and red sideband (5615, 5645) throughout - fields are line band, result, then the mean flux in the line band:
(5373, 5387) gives -0.19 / 14.1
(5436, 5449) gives -0.10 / 13.2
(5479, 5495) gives -0.10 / 13.3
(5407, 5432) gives -0.13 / 13.5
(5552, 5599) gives -0.11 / 13.7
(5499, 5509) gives 0.06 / 11.6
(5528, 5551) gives -0.03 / 12.6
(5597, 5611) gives 0.08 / 11.6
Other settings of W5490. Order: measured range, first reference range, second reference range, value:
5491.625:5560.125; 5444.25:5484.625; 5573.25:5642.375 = -1.5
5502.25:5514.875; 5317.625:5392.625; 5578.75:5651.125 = 0.7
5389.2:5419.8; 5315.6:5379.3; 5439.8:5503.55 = -2.2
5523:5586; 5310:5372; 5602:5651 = -3.8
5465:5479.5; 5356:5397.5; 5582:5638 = 0.3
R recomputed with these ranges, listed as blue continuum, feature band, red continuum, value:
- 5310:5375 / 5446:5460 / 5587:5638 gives 1.39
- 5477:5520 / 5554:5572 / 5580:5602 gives -0.42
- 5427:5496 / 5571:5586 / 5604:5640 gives -2.18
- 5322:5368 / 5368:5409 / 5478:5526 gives -3.37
